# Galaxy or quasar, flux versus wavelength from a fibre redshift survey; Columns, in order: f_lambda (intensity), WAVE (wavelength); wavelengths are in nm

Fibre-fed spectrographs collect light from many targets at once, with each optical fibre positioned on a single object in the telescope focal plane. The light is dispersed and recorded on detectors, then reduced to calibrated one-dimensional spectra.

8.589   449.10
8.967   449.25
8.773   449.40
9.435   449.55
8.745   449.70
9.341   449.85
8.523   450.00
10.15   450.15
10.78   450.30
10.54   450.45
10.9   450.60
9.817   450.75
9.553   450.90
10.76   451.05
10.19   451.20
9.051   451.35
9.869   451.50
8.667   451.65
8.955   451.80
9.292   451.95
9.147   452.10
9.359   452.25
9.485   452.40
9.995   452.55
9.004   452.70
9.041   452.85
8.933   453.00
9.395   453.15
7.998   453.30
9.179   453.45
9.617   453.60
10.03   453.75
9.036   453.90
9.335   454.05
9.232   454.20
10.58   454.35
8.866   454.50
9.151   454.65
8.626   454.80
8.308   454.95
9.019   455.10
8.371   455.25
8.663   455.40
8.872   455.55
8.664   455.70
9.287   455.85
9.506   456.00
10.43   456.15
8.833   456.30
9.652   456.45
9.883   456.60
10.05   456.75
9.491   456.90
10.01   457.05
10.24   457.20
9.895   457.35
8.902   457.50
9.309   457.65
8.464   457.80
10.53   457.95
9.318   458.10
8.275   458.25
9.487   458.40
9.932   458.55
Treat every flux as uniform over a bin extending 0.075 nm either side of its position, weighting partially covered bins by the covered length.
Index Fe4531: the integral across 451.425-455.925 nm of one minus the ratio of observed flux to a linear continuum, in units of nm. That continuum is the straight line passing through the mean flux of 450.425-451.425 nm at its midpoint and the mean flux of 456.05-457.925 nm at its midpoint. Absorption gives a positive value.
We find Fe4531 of 0.34 nm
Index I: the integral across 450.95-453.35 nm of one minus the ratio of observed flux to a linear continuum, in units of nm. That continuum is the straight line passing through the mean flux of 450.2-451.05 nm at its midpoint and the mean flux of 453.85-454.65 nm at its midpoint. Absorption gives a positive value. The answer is 0.15 nm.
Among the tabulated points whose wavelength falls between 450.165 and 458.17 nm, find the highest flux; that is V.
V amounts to 10.9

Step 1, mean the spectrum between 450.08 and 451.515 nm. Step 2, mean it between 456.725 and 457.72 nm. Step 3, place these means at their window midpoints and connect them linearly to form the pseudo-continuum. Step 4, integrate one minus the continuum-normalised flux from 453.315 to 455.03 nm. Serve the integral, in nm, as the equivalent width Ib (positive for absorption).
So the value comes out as 0.12 nm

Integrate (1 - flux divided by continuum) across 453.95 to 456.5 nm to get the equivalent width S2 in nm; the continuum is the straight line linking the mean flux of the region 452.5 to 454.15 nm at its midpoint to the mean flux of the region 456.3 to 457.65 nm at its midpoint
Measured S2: 0.089 nm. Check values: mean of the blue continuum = 9.22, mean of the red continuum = 9.69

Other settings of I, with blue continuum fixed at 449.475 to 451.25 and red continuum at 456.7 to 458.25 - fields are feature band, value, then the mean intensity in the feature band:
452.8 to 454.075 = 0.07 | 9.17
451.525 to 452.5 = 0.06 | 9.21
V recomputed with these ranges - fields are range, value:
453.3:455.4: 10.58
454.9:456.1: 9.506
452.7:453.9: 10.03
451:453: 10.76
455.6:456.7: 10.43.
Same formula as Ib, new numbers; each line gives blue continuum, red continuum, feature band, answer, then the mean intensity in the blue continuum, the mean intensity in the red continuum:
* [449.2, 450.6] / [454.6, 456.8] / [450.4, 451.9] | -0.05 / 9.56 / 9.14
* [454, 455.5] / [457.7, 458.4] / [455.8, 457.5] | -0.11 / 9.01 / 9.19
